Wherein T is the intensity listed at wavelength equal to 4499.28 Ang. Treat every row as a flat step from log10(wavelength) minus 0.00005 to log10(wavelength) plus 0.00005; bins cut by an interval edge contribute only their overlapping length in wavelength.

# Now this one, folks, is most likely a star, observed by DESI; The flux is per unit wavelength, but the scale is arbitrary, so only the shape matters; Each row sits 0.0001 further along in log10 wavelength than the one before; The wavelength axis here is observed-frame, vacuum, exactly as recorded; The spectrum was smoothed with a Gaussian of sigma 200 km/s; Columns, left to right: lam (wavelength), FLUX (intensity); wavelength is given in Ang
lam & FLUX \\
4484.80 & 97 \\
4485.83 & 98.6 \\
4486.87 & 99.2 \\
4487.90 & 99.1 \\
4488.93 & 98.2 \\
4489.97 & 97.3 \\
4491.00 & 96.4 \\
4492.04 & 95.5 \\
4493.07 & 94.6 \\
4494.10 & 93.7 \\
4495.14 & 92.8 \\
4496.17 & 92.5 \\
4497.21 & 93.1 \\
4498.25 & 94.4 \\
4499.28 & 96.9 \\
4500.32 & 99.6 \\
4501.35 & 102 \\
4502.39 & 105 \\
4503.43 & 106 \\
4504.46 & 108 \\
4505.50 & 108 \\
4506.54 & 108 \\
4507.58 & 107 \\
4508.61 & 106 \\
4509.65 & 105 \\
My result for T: 96.9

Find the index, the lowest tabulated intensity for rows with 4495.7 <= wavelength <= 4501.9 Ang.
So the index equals 92.5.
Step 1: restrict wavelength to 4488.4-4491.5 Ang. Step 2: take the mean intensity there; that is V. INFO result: 97.4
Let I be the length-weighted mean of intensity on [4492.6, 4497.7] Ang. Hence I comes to 93.3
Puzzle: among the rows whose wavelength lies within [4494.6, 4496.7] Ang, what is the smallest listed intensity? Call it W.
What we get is 92.5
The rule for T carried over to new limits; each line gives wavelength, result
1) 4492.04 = 95.5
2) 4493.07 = 94.6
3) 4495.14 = 92.8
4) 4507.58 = 107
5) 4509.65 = 105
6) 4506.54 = 108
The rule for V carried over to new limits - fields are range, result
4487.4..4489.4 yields 98.8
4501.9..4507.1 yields 107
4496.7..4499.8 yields 94.8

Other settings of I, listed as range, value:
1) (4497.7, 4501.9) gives 98.3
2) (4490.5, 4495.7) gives 94.6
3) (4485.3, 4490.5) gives 98.5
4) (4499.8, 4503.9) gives 103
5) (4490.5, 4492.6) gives 95.9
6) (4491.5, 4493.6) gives 95.2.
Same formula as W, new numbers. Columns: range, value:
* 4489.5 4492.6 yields 95.5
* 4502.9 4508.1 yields 106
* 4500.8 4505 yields 102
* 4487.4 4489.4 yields 98.2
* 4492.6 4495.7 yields 92.8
